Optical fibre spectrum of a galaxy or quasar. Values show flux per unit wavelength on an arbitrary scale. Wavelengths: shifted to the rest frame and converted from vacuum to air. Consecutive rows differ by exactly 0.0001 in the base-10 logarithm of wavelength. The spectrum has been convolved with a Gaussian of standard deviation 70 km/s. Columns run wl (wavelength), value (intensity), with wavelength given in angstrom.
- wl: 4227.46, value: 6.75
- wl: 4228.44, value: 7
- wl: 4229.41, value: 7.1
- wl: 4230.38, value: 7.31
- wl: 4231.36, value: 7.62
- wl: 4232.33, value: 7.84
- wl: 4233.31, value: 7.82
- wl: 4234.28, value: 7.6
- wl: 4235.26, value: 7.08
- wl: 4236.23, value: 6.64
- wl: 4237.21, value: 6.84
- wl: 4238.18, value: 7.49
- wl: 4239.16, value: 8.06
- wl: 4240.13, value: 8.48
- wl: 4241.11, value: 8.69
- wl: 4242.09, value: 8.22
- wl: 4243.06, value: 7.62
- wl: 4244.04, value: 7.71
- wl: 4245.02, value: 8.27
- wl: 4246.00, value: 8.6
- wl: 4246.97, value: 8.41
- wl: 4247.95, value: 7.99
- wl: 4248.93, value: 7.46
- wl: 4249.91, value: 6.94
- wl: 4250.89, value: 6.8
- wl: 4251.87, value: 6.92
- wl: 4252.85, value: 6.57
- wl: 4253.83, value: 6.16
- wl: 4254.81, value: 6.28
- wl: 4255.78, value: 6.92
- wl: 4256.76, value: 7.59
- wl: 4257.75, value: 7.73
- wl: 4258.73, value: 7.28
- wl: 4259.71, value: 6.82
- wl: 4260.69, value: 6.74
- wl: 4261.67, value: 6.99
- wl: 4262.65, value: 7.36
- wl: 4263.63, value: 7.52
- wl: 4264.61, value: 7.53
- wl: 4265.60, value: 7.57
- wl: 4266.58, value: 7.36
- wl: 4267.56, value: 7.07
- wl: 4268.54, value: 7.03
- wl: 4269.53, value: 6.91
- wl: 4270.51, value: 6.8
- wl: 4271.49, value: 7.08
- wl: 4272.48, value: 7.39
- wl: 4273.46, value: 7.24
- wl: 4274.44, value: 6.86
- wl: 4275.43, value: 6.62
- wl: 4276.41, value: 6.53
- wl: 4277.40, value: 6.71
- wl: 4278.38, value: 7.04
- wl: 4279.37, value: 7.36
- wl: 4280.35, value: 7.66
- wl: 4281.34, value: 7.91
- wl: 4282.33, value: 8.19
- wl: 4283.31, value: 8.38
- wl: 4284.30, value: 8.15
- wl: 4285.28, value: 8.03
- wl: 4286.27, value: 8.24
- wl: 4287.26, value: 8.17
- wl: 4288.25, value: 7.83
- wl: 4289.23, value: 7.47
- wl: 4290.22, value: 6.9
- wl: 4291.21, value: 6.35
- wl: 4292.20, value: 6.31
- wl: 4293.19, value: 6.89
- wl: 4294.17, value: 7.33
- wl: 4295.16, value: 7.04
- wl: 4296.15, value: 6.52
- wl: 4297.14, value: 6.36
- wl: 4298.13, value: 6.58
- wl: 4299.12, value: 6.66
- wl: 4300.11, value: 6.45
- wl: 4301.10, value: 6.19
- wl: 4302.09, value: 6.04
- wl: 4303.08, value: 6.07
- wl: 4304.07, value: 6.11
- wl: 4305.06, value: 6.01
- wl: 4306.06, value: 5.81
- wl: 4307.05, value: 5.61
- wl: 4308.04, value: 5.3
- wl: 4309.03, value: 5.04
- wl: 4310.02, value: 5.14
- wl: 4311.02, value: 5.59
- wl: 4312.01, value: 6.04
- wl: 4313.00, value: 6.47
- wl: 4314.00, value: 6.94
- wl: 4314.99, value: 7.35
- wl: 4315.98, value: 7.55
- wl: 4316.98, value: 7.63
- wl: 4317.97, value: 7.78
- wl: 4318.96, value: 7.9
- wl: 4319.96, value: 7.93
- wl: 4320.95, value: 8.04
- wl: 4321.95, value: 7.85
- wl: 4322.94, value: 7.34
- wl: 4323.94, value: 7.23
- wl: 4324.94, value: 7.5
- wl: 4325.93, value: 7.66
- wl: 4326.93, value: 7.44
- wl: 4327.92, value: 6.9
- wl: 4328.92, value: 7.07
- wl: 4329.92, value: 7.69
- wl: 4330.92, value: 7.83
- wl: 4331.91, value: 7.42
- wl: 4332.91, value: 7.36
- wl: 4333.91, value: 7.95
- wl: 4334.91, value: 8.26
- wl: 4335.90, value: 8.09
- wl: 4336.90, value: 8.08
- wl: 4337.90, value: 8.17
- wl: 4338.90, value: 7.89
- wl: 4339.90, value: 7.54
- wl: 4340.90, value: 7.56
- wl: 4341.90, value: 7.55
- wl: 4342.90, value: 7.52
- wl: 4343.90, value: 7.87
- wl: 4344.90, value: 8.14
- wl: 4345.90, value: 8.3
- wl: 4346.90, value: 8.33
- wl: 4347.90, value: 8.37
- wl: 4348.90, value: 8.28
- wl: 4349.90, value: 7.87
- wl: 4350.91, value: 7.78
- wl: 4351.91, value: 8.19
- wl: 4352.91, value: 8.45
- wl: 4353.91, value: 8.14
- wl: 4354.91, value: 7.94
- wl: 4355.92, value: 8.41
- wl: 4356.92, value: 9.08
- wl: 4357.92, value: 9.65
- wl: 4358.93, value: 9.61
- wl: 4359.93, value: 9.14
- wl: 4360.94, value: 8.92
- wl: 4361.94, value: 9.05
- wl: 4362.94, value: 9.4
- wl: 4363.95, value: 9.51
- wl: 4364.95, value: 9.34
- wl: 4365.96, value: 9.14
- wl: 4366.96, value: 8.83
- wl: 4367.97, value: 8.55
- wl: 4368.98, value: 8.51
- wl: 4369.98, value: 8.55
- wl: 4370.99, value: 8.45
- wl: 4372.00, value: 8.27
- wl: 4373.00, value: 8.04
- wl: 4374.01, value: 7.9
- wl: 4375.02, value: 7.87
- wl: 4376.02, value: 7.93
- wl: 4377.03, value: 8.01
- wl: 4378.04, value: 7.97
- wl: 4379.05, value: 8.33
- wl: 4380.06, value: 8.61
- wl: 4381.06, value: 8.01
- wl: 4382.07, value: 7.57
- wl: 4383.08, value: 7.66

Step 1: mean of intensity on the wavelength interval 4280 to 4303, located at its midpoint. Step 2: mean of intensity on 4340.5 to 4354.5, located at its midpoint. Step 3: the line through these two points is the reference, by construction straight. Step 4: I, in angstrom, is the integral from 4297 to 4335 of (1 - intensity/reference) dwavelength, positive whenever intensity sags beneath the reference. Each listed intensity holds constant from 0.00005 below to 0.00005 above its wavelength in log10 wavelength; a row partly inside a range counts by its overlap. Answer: 3.5 angstrom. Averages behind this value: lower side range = 7.18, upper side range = 8.03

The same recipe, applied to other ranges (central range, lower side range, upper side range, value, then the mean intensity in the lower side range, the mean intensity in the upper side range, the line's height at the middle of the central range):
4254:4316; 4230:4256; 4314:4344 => 5.6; 7.5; 7.65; 7.57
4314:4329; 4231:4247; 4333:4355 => 0.8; 7.81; 8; 7.96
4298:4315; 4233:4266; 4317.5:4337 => 3.5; 7.43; 7.66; 7.6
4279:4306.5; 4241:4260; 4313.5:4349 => 2.0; 7.43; 7.73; 7.58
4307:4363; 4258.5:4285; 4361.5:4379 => 2.7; 7.27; 8.54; 8.09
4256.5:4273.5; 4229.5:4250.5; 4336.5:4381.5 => 1.4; 7.73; 8.38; 7.87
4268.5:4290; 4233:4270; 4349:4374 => 0.8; 7.39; 8.68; 7.72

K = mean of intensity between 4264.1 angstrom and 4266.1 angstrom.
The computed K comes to 7.53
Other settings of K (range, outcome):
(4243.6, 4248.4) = 8.2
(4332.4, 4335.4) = 7.84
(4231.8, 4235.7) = 7.59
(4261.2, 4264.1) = 7.3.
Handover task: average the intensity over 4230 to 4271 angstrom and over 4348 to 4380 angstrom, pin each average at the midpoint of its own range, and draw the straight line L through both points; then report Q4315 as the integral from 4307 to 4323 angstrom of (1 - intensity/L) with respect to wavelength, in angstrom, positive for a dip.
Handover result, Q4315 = 2.5 angstrom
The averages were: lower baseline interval 7.4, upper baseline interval 8.55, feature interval 6.82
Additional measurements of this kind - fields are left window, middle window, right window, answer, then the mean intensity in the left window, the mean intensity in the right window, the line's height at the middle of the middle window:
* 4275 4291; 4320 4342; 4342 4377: 1.3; 7.56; 8.49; 8.14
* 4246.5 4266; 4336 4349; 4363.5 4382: 0.2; 7.17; 8.41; 8.09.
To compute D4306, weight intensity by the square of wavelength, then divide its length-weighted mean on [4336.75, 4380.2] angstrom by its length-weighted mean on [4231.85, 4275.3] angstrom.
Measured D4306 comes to 1.20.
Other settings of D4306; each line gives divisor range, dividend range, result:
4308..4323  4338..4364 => 1.23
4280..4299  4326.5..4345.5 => 1.07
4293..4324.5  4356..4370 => 1.40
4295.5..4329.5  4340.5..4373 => 1.29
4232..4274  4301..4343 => 0.99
